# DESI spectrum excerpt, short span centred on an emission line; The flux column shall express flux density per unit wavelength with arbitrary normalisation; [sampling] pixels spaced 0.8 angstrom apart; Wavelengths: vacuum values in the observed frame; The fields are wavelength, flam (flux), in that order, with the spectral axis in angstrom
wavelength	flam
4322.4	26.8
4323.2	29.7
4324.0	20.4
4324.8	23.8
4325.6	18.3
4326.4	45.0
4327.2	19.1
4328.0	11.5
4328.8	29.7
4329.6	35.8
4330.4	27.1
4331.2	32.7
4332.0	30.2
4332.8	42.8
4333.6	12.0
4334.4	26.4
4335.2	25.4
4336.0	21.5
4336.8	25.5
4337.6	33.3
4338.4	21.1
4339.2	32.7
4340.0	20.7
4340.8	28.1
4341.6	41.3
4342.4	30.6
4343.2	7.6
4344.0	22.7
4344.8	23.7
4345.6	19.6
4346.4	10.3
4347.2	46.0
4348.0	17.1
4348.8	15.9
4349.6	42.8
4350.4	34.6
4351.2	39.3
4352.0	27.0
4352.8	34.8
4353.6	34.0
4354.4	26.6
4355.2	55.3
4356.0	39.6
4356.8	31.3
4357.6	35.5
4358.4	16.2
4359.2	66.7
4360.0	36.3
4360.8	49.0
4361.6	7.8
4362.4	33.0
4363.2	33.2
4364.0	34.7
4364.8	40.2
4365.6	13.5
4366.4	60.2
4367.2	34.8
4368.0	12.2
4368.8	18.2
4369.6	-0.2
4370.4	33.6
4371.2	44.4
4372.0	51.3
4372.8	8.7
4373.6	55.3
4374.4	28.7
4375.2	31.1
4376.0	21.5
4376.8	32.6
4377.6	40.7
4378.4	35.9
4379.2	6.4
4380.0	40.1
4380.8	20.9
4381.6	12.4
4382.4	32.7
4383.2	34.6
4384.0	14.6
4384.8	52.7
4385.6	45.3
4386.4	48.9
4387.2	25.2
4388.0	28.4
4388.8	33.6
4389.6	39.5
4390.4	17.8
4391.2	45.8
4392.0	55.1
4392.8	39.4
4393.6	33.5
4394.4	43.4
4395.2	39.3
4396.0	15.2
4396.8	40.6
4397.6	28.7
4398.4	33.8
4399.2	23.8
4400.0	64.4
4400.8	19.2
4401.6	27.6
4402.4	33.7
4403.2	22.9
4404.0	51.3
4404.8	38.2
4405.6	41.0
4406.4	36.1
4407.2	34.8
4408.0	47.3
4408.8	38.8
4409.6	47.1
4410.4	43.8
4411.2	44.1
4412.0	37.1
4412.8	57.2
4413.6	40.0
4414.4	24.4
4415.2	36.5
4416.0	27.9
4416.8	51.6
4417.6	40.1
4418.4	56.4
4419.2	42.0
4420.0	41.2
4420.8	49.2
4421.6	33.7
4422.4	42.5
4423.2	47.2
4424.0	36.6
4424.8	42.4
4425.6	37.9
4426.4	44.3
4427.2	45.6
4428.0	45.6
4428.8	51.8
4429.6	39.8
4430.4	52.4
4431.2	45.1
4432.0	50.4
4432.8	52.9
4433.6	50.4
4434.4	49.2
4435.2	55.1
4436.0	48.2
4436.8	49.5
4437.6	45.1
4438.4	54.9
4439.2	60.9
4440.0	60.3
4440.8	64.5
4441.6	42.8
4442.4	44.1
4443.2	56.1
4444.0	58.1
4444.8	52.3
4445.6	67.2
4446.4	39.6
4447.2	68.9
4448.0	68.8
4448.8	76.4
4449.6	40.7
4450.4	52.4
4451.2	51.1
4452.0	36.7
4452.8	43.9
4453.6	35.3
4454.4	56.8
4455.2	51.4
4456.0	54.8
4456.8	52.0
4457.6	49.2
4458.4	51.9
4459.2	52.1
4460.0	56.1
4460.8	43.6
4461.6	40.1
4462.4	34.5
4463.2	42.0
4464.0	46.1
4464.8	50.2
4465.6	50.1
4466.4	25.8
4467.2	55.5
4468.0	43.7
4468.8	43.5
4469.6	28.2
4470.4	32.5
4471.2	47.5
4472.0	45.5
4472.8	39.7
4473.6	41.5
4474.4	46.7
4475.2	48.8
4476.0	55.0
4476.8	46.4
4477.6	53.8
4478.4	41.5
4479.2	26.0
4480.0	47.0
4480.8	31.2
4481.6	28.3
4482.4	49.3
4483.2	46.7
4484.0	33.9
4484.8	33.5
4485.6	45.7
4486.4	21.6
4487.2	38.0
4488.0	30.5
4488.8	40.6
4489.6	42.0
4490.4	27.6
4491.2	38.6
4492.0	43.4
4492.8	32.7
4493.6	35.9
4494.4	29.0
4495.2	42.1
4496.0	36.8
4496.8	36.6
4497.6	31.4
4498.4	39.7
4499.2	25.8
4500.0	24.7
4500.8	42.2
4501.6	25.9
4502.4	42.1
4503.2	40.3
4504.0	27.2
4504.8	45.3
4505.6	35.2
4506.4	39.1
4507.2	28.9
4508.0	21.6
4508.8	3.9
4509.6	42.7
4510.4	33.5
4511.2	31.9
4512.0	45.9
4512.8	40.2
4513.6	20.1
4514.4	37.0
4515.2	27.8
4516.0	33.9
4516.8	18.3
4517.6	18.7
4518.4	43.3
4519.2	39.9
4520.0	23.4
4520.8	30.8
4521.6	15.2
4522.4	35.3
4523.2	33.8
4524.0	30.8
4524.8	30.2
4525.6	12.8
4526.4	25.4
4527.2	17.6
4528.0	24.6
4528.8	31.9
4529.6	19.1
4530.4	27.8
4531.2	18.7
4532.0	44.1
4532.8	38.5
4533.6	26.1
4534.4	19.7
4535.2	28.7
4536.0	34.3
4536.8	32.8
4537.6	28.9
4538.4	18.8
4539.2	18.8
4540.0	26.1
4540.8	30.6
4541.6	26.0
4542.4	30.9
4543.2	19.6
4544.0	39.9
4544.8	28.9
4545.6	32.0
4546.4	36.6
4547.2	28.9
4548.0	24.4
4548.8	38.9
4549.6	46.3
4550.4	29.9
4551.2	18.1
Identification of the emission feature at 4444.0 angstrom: C IV 1549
